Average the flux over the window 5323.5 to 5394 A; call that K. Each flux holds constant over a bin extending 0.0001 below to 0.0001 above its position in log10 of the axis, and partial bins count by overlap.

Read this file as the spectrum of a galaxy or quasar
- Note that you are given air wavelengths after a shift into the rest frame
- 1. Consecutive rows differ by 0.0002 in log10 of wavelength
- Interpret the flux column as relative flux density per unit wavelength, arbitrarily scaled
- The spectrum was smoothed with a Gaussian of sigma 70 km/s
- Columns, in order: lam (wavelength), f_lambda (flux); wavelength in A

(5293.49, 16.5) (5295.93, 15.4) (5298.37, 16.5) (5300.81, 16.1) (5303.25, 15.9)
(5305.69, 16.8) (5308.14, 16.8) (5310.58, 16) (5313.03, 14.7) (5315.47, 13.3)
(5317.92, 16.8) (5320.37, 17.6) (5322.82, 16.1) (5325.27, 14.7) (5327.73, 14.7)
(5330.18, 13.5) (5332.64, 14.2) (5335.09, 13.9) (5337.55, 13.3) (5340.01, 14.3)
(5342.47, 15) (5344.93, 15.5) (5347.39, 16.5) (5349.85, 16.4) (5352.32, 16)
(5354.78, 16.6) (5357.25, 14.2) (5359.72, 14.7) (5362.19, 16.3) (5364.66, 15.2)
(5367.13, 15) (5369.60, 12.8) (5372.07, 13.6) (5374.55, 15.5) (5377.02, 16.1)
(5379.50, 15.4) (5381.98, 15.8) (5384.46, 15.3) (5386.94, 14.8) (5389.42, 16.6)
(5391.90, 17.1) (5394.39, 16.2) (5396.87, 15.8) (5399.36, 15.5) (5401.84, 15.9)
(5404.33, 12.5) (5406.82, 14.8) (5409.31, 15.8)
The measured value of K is 15.1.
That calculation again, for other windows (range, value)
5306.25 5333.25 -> 15.4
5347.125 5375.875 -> 15.2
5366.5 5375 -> 14.1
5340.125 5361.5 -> 15.6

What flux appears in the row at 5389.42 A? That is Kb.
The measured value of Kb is 16.6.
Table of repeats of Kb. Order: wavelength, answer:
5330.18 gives 13.5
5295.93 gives 15.4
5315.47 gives 13.3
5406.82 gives 14.8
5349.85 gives 16.4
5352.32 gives 16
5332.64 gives 14.2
